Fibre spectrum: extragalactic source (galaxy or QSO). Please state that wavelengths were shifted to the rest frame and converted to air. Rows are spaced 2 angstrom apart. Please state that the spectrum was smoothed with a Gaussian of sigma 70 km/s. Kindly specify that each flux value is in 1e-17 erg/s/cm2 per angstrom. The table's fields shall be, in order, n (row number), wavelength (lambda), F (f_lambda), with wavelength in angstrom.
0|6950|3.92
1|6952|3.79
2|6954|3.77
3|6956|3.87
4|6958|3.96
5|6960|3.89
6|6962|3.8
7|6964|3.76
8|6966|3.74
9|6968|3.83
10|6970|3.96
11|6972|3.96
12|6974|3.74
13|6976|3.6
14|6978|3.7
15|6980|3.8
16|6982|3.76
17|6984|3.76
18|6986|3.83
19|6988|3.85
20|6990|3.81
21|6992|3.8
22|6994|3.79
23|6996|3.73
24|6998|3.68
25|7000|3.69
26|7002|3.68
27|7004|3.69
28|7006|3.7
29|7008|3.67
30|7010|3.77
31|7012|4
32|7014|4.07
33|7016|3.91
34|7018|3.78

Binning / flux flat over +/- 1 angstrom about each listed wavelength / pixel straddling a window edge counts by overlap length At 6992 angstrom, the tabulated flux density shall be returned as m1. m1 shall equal 3.8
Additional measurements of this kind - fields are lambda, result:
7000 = 3.69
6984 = 3.76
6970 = 3.96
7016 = 3.91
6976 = 3.6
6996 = 3.73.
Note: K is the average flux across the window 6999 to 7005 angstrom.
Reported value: 3.69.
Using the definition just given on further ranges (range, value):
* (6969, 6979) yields 3.79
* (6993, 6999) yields 3.73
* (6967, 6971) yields 3.9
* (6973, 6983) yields 3.72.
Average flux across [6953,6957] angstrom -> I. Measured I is 3.82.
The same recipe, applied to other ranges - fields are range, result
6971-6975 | 3.85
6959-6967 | 3.8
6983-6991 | 3.81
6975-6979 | 3.65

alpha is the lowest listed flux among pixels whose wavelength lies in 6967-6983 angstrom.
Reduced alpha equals 3.6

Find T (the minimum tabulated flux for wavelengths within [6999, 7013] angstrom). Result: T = 3.67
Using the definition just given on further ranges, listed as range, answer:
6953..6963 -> 3.77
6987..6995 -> 3.79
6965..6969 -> 3.74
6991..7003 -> 3.68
